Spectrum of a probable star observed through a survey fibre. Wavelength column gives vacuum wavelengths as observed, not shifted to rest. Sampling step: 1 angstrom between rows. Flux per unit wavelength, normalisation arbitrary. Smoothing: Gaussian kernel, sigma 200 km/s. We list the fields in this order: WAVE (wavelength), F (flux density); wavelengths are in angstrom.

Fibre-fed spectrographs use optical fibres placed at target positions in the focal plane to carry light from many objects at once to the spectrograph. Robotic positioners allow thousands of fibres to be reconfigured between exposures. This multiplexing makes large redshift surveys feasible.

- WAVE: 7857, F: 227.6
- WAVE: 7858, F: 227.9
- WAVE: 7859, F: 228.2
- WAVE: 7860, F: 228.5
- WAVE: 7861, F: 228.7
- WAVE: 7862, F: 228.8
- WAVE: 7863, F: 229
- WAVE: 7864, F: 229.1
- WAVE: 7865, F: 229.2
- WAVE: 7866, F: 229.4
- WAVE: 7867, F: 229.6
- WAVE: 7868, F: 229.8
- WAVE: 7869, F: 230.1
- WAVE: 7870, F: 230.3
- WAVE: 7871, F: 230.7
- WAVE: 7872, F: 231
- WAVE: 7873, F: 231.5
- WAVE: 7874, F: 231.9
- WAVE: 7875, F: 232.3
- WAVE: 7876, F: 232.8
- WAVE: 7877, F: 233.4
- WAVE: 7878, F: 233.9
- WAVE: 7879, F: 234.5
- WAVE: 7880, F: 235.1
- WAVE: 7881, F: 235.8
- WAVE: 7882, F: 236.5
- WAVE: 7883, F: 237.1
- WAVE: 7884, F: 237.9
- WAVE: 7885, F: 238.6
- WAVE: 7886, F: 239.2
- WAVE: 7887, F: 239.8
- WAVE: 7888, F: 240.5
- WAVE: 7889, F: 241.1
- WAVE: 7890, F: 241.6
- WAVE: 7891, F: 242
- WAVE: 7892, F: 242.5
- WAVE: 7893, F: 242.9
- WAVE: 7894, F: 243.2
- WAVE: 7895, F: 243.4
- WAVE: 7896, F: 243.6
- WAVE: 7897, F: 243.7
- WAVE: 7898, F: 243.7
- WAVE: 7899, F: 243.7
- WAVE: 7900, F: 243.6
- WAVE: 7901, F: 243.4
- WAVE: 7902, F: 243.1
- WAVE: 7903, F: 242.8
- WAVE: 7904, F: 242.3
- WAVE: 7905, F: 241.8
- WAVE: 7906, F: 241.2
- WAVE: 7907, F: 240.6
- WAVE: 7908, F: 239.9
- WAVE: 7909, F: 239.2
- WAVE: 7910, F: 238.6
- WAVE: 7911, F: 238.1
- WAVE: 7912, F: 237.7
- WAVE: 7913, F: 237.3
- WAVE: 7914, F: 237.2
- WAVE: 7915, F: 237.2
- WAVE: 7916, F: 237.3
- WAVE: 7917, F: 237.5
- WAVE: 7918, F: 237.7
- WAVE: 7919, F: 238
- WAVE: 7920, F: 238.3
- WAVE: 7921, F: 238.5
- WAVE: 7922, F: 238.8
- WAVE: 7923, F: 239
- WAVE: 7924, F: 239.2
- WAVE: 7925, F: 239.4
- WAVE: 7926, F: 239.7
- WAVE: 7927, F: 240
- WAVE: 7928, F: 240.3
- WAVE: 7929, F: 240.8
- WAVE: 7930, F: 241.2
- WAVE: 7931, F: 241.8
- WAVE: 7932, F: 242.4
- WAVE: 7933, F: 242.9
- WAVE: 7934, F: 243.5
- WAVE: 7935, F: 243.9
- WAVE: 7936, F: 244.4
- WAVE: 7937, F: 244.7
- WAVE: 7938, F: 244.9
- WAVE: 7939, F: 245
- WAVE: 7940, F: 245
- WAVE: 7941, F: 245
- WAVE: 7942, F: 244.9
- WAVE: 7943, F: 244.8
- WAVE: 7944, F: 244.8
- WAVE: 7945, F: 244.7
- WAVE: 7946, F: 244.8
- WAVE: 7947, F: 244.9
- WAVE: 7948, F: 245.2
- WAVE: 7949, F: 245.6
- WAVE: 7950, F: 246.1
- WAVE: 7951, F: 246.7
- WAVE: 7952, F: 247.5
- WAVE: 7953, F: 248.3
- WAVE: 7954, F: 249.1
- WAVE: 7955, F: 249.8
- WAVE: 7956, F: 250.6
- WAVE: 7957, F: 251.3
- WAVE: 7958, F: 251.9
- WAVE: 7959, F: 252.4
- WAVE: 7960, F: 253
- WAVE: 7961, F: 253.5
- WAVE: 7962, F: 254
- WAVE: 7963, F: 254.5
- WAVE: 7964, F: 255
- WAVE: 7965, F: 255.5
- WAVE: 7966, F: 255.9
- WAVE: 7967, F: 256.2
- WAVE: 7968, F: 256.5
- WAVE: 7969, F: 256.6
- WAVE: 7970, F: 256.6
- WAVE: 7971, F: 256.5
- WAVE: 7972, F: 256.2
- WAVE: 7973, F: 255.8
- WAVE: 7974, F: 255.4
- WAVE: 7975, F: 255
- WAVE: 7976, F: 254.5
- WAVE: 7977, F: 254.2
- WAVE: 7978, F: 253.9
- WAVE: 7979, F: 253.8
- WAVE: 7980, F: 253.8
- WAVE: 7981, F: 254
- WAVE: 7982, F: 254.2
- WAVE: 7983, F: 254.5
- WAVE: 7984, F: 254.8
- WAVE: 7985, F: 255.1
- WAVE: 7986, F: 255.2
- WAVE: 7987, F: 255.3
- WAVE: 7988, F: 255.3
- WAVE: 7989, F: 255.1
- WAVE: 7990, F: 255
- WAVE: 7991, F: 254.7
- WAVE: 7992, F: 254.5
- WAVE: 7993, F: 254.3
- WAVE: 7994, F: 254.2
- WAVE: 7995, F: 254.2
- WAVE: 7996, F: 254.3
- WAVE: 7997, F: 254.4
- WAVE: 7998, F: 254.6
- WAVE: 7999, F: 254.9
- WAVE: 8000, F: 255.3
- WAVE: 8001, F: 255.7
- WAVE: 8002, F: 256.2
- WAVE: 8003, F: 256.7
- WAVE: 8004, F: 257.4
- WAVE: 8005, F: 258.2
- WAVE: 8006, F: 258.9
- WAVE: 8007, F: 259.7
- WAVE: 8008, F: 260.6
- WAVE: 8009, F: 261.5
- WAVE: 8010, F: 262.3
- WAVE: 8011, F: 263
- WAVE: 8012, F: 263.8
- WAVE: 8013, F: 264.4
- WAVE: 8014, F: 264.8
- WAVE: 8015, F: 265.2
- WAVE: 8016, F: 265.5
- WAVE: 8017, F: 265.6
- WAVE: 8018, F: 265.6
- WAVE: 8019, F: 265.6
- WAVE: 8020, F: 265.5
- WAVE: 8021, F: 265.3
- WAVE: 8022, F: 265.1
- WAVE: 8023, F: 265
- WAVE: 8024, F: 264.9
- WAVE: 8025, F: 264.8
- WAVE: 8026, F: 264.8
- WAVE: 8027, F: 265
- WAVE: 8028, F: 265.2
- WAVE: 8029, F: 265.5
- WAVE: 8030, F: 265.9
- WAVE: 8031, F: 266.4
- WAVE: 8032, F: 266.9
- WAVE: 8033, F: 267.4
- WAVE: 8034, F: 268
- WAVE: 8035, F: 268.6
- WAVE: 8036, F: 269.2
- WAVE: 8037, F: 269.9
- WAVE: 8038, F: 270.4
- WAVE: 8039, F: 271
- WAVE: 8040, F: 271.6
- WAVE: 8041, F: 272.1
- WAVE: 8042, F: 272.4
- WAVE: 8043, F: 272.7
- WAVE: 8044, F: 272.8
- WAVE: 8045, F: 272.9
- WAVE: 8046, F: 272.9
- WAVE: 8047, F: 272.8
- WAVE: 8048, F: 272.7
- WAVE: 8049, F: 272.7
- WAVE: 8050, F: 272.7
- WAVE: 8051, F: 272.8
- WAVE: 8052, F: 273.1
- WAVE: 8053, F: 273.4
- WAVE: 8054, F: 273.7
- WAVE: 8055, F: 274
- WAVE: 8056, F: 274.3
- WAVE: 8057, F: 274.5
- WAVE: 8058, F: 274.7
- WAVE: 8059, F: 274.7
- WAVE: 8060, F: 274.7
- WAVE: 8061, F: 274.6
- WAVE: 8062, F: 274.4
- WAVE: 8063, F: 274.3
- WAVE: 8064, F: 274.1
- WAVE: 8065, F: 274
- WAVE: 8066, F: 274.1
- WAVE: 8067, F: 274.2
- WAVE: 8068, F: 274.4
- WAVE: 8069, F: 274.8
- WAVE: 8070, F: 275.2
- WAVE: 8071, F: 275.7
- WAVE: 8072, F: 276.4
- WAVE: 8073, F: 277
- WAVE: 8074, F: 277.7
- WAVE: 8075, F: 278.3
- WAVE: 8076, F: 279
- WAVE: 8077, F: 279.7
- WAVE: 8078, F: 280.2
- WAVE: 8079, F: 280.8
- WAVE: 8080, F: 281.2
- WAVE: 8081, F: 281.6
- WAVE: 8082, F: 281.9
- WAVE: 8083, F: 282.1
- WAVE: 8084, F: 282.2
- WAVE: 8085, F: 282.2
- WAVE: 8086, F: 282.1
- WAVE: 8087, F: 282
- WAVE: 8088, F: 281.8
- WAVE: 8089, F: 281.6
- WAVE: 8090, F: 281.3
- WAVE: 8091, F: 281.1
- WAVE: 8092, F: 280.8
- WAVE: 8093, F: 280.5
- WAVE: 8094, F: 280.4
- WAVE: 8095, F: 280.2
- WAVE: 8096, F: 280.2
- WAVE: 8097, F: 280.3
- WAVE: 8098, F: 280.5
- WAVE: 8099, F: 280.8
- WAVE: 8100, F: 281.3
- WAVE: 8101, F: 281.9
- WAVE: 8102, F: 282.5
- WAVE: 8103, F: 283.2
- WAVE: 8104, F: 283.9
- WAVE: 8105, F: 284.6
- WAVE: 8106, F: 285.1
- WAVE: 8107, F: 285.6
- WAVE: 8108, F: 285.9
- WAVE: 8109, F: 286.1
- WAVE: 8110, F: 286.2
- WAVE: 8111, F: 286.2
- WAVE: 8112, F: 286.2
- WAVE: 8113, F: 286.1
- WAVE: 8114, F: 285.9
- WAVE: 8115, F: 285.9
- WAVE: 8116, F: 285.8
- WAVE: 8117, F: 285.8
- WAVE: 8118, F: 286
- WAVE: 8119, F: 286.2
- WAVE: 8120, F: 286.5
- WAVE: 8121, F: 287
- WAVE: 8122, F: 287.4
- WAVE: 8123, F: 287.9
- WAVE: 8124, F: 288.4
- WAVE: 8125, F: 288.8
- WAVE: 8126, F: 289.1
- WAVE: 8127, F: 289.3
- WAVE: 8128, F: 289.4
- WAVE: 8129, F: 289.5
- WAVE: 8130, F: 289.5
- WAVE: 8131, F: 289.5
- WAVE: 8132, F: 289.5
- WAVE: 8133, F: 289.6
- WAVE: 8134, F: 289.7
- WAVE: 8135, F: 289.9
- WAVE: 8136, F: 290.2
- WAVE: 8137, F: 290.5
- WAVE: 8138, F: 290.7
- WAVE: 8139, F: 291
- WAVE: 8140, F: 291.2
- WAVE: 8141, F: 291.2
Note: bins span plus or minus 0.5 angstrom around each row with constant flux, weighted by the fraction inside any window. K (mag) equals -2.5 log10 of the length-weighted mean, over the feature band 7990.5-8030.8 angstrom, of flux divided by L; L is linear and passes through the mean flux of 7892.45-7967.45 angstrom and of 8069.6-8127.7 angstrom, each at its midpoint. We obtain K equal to 0.01 mag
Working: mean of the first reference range 244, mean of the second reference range 283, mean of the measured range 261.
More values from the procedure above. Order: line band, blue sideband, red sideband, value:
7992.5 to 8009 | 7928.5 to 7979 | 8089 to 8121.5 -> 0.02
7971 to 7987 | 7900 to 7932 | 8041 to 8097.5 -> 0.00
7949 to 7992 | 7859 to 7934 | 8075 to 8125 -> 0.00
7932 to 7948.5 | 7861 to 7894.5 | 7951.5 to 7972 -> 0.02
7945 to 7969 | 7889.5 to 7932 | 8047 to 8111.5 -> 0.00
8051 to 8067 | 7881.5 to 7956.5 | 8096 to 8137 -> 0.00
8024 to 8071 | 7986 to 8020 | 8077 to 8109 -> -0.01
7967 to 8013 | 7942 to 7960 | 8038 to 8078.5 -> 0.00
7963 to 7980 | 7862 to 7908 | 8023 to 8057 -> 0.00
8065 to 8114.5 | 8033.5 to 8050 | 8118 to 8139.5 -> 0.00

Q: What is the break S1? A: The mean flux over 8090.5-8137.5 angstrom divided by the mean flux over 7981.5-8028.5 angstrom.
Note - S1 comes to 1.1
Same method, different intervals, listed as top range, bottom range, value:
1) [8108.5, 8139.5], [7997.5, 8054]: 1.08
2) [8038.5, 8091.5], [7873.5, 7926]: 1.15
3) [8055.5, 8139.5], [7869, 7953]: 1.18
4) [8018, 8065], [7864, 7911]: 1.14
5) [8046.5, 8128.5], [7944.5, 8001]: 1.11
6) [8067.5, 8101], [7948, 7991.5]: 1.10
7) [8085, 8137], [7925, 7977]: 1.15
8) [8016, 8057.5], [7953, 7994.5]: 1.06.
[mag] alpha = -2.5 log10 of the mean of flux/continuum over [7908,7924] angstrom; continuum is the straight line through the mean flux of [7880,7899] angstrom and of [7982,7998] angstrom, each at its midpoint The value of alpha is 0.03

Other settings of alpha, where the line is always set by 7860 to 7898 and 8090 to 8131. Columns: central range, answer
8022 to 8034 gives 0.01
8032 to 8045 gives 0.00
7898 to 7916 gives 0.00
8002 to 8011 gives 0.01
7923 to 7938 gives 0.02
